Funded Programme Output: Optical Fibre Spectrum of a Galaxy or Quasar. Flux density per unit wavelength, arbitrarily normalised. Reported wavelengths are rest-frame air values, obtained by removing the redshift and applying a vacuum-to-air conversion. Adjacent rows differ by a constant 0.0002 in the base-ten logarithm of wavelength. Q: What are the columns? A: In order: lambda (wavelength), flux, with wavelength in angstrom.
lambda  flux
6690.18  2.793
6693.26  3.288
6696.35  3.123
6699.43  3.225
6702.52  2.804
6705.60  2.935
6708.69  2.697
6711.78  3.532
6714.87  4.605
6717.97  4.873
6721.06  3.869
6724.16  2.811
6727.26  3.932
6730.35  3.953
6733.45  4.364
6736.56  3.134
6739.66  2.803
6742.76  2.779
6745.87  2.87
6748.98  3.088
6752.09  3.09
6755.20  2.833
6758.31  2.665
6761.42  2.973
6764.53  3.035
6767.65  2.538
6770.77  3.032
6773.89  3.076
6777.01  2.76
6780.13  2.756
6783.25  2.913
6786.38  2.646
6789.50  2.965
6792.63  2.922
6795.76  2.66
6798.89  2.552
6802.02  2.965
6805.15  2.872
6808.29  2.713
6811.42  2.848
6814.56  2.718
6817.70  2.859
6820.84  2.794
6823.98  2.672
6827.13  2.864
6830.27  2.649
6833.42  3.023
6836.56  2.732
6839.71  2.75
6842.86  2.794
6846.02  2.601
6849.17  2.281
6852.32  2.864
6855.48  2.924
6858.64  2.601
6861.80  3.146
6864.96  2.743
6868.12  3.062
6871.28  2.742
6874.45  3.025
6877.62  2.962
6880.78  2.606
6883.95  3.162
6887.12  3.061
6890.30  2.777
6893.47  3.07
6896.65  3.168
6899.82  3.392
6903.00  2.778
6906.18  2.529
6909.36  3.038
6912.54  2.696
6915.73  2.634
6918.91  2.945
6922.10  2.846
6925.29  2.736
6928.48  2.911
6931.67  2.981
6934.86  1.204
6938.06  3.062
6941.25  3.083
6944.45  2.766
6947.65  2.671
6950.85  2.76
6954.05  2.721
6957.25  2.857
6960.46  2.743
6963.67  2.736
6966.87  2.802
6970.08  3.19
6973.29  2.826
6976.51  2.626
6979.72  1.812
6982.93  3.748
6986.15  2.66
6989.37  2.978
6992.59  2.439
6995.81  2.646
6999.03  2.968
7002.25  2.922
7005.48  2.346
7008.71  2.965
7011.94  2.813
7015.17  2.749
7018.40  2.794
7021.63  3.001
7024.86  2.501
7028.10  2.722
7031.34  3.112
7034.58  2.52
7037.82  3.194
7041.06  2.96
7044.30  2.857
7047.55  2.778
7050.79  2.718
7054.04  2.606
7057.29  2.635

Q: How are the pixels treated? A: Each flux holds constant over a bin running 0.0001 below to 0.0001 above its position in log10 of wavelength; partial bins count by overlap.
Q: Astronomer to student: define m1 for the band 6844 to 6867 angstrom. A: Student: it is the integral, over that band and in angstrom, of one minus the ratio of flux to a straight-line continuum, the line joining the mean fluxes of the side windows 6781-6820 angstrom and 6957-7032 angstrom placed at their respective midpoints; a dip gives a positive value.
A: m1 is 0.4 angstrom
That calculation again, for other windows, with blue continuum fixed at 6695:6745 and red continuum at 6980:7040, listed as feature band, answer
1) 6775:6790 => 2.33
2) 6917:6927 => 0.58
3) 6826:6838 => 1.47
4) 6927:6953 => 2.55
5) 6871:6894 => 1.25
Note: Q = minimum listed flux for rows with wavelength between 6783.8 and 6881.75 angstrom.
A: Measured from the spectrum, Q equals 2.281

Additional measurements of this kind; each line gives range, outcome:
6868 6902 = 2.606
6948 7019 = 1.812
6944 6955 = 2.671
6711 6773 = 2.538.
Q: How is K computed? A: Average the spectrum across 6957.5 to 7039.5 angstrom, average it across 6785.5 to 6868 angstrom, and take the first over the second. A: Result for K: 1.0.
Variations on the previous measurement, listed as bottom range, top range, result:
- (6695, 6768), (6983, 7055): 0.85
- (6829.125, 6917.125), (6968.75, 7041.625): 0.98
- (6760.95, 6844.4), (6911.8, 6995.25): 0.98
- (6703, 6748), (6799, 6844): 0.80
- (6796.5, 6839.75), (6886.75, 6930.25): 1.04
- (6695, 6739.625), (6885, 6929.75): 0.82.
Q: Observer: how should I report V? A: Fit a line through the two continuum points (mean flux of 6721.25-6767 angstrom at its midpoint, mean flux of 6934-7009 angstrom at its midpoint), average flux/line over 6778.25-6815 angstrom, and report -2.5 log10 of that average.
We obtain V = 0.103 mag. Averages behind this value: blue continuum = 3.17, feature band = 2.8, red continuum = 2.74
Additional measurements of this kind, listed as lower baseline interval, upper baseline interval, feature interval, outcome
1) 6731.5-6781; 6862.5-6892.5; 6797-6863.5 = 0.07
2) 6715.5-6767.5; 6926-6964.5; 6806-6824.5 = 0.12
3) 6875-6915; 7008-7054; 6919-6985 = 0.05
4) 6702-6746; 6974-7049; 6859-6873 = 0.09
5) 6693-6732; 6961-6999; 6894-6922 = 0.03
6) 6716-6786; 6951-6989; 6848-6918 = 0.03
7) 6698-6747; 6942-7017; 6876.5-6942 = 0.05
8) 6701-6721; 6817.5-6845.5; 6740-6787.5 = 0.13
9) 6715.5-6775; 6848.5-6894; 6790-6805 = 0.11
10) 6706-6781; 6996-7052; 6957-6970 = 0.03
